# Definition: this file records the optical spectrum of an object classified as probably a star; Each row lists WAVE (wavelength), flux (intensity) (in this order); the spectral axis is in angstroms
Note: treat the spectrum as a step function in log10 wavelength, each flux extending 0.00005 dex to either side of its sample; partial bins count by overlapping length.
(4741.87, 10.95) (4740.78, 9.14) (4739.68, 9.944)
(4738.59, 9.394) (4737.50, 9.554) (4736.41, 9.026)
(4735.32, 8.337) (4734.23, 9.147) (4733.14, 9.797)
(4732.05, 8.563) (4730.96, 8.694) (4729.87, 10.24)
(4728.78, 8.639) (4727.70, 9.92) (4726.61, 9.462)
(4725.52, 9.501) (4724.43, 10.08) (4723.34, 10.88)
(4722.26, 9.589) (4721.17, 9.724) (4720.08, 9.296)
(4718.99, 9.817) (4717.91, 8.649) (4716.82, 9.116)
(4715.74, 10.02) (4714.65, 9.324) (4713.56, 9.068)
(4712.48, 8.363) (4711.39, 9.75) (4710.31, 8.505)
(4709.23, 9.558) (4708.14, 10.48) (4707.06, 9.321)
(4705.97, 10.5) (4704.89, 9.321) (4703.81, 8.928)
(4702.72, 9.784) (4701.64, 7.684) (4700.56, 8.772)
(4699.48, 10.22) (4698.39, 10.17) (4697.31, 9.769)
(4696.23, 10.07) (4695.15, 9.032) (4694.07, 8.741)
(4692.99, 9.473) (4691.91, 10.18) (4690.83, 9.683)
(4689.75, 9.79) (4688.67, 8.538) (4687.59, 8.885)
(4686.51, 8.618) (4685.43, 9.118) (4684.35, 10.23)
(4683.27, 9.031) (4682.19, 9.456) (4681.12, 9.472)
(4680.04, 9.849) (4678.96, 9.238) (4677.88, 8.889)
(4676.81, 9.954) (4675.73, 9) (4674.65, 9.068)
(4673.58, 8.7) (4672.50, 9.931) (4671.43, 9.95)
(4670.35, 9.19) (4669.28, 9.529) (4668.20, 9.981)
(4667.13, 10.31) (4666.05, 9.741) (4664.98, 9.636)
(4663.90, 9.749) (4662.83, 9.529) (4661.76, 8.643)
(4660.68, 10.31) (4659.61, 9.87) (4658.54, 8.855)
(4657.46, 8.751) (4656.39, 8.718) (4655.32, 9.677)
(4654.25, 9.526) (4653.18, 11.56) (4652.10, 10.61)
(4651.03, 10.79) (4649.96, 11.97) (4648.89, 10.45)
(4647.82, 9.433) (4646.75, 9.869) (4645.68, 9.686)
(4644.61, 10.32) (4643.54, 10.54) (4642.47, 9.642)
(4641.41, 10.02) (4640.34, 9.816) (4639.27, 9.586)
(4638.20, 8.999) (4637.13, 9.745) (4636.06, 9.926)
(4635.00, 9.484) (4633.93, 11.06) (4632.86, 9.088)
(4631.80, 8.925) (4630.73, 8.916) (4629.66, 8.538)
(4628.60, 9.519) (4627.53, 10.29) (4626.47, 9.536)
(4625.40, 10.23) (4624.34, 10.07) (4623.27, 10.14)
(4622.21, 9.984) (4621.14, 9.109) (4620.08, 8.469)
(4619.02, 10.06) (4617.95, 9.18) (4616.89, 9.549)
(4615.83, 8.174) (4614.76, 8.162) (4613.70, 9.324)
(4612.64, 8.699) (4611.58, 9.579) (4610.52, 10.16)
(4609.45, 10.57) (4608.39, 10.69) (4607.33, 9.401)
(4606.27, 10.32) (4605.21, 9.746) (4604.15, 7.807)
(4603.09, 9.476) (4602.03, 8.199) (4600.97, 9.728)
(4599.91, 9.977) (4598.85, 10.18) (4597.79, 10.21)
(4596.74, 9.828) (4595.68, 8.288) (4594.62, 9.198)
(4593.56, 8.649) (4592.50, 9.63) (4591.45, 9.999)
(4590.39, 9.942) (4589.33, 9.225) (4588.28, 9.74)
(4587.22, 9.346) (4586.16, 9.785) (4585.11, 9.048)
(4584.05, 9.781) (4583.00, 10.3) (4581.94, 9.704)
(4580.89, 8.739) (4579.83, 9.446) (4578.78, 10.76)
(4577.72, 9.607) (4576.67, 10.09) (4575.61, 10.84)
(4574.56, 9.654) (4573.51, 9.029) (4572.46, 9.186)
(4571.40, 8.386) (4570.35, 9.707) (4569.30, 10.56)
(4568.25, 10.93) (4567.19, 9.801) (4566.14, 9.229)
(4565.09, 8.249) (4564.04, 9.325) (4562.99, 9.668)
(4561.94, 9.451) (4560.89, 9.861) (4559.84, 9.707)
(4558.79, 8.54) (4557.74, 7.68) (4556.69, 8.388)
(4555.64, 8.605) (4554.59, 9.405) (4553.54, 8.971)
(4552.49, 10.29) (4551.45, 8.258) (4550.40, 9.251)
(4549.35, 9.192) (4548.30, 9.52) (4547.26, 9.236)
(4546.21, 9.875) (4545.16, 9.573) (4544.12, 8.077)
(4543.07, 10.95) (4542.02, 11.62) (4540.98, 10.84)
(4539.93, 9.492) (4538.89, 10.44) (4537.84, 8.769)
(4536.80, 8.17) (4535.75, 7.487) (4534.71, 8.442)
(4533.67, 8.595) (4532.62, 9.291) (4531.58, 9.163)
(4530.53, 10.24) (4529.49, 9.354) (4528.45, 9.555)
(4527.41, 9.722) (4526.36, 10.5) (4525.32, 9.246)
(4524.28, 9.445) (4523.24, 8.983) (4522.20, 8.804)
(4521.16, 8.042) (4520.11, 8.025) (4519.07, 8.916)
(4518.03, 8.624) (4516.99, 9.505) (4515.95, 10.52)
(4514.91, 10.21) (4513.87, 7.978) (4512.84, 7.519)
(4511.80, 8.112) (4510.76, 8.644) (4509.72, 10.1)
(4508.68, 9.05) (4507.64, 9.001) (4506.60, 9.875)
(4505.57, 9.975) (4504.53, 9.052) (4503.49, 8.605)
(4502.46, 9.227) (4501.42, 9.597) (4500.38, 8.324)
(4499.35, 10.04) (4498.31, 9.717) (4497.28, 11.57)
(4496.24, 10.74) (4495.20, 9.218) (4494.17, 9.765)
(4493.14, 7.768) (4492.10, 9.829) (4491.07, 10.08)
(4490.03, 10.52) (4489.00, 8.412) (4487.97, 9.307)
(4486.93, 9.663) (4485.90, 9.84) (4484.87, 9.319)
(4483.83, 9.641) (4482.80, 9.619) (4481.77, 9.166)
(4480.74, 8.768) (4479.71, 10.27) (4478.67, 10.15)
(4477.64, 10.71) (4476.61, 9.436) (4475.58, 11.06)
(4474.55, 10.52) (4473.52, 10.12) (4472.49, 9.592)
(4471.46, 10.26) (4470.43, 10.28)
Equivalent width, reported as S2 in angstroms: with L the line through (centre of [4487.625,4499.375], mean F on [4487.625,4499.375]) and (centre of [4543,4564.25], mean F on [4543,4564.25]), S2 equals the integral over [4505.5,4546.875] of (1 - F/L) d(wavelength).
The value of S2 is 0.78 angstroms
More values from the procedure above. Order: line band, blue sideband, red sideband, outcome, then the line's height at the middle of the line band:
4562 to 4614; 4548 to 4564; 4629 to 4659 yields -1.2 angstroms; 9.37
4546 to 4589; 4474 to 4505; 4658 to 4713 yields 0.6 angstroms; 9.57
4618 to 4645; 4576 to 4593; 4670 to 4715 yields -0.3 angstroms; 9.56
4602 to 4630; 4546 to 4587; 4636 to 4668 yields 0.6 angstroms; 9.69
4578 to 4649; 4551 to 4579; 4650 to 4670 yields 0.3 angstroms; 9.61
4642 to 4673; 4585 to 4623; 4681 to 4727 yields -1.5 angstroms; 9.44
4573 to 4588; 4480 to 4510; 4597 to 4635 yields -0.3 angstroms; 9.52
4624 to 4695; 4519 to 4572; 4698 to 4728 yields -1.6 angstroms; 9.42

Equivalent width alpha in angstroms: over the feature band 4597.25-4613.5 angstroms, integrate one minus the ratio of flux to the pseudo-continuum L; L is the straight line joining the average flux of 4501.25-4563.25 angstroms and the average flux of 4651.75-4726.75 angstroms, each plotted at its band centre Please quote -0.5 angstroms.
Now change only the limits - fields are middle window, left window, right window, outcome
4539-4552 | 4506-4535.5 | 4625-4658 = -0.6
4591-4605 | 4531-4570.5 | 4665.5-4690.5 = 0.1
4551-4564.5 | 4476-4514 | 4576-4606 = 0.6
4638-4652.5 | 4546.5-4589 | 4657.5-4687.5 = -1.1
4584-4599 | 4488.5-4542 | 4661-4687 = -0.2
